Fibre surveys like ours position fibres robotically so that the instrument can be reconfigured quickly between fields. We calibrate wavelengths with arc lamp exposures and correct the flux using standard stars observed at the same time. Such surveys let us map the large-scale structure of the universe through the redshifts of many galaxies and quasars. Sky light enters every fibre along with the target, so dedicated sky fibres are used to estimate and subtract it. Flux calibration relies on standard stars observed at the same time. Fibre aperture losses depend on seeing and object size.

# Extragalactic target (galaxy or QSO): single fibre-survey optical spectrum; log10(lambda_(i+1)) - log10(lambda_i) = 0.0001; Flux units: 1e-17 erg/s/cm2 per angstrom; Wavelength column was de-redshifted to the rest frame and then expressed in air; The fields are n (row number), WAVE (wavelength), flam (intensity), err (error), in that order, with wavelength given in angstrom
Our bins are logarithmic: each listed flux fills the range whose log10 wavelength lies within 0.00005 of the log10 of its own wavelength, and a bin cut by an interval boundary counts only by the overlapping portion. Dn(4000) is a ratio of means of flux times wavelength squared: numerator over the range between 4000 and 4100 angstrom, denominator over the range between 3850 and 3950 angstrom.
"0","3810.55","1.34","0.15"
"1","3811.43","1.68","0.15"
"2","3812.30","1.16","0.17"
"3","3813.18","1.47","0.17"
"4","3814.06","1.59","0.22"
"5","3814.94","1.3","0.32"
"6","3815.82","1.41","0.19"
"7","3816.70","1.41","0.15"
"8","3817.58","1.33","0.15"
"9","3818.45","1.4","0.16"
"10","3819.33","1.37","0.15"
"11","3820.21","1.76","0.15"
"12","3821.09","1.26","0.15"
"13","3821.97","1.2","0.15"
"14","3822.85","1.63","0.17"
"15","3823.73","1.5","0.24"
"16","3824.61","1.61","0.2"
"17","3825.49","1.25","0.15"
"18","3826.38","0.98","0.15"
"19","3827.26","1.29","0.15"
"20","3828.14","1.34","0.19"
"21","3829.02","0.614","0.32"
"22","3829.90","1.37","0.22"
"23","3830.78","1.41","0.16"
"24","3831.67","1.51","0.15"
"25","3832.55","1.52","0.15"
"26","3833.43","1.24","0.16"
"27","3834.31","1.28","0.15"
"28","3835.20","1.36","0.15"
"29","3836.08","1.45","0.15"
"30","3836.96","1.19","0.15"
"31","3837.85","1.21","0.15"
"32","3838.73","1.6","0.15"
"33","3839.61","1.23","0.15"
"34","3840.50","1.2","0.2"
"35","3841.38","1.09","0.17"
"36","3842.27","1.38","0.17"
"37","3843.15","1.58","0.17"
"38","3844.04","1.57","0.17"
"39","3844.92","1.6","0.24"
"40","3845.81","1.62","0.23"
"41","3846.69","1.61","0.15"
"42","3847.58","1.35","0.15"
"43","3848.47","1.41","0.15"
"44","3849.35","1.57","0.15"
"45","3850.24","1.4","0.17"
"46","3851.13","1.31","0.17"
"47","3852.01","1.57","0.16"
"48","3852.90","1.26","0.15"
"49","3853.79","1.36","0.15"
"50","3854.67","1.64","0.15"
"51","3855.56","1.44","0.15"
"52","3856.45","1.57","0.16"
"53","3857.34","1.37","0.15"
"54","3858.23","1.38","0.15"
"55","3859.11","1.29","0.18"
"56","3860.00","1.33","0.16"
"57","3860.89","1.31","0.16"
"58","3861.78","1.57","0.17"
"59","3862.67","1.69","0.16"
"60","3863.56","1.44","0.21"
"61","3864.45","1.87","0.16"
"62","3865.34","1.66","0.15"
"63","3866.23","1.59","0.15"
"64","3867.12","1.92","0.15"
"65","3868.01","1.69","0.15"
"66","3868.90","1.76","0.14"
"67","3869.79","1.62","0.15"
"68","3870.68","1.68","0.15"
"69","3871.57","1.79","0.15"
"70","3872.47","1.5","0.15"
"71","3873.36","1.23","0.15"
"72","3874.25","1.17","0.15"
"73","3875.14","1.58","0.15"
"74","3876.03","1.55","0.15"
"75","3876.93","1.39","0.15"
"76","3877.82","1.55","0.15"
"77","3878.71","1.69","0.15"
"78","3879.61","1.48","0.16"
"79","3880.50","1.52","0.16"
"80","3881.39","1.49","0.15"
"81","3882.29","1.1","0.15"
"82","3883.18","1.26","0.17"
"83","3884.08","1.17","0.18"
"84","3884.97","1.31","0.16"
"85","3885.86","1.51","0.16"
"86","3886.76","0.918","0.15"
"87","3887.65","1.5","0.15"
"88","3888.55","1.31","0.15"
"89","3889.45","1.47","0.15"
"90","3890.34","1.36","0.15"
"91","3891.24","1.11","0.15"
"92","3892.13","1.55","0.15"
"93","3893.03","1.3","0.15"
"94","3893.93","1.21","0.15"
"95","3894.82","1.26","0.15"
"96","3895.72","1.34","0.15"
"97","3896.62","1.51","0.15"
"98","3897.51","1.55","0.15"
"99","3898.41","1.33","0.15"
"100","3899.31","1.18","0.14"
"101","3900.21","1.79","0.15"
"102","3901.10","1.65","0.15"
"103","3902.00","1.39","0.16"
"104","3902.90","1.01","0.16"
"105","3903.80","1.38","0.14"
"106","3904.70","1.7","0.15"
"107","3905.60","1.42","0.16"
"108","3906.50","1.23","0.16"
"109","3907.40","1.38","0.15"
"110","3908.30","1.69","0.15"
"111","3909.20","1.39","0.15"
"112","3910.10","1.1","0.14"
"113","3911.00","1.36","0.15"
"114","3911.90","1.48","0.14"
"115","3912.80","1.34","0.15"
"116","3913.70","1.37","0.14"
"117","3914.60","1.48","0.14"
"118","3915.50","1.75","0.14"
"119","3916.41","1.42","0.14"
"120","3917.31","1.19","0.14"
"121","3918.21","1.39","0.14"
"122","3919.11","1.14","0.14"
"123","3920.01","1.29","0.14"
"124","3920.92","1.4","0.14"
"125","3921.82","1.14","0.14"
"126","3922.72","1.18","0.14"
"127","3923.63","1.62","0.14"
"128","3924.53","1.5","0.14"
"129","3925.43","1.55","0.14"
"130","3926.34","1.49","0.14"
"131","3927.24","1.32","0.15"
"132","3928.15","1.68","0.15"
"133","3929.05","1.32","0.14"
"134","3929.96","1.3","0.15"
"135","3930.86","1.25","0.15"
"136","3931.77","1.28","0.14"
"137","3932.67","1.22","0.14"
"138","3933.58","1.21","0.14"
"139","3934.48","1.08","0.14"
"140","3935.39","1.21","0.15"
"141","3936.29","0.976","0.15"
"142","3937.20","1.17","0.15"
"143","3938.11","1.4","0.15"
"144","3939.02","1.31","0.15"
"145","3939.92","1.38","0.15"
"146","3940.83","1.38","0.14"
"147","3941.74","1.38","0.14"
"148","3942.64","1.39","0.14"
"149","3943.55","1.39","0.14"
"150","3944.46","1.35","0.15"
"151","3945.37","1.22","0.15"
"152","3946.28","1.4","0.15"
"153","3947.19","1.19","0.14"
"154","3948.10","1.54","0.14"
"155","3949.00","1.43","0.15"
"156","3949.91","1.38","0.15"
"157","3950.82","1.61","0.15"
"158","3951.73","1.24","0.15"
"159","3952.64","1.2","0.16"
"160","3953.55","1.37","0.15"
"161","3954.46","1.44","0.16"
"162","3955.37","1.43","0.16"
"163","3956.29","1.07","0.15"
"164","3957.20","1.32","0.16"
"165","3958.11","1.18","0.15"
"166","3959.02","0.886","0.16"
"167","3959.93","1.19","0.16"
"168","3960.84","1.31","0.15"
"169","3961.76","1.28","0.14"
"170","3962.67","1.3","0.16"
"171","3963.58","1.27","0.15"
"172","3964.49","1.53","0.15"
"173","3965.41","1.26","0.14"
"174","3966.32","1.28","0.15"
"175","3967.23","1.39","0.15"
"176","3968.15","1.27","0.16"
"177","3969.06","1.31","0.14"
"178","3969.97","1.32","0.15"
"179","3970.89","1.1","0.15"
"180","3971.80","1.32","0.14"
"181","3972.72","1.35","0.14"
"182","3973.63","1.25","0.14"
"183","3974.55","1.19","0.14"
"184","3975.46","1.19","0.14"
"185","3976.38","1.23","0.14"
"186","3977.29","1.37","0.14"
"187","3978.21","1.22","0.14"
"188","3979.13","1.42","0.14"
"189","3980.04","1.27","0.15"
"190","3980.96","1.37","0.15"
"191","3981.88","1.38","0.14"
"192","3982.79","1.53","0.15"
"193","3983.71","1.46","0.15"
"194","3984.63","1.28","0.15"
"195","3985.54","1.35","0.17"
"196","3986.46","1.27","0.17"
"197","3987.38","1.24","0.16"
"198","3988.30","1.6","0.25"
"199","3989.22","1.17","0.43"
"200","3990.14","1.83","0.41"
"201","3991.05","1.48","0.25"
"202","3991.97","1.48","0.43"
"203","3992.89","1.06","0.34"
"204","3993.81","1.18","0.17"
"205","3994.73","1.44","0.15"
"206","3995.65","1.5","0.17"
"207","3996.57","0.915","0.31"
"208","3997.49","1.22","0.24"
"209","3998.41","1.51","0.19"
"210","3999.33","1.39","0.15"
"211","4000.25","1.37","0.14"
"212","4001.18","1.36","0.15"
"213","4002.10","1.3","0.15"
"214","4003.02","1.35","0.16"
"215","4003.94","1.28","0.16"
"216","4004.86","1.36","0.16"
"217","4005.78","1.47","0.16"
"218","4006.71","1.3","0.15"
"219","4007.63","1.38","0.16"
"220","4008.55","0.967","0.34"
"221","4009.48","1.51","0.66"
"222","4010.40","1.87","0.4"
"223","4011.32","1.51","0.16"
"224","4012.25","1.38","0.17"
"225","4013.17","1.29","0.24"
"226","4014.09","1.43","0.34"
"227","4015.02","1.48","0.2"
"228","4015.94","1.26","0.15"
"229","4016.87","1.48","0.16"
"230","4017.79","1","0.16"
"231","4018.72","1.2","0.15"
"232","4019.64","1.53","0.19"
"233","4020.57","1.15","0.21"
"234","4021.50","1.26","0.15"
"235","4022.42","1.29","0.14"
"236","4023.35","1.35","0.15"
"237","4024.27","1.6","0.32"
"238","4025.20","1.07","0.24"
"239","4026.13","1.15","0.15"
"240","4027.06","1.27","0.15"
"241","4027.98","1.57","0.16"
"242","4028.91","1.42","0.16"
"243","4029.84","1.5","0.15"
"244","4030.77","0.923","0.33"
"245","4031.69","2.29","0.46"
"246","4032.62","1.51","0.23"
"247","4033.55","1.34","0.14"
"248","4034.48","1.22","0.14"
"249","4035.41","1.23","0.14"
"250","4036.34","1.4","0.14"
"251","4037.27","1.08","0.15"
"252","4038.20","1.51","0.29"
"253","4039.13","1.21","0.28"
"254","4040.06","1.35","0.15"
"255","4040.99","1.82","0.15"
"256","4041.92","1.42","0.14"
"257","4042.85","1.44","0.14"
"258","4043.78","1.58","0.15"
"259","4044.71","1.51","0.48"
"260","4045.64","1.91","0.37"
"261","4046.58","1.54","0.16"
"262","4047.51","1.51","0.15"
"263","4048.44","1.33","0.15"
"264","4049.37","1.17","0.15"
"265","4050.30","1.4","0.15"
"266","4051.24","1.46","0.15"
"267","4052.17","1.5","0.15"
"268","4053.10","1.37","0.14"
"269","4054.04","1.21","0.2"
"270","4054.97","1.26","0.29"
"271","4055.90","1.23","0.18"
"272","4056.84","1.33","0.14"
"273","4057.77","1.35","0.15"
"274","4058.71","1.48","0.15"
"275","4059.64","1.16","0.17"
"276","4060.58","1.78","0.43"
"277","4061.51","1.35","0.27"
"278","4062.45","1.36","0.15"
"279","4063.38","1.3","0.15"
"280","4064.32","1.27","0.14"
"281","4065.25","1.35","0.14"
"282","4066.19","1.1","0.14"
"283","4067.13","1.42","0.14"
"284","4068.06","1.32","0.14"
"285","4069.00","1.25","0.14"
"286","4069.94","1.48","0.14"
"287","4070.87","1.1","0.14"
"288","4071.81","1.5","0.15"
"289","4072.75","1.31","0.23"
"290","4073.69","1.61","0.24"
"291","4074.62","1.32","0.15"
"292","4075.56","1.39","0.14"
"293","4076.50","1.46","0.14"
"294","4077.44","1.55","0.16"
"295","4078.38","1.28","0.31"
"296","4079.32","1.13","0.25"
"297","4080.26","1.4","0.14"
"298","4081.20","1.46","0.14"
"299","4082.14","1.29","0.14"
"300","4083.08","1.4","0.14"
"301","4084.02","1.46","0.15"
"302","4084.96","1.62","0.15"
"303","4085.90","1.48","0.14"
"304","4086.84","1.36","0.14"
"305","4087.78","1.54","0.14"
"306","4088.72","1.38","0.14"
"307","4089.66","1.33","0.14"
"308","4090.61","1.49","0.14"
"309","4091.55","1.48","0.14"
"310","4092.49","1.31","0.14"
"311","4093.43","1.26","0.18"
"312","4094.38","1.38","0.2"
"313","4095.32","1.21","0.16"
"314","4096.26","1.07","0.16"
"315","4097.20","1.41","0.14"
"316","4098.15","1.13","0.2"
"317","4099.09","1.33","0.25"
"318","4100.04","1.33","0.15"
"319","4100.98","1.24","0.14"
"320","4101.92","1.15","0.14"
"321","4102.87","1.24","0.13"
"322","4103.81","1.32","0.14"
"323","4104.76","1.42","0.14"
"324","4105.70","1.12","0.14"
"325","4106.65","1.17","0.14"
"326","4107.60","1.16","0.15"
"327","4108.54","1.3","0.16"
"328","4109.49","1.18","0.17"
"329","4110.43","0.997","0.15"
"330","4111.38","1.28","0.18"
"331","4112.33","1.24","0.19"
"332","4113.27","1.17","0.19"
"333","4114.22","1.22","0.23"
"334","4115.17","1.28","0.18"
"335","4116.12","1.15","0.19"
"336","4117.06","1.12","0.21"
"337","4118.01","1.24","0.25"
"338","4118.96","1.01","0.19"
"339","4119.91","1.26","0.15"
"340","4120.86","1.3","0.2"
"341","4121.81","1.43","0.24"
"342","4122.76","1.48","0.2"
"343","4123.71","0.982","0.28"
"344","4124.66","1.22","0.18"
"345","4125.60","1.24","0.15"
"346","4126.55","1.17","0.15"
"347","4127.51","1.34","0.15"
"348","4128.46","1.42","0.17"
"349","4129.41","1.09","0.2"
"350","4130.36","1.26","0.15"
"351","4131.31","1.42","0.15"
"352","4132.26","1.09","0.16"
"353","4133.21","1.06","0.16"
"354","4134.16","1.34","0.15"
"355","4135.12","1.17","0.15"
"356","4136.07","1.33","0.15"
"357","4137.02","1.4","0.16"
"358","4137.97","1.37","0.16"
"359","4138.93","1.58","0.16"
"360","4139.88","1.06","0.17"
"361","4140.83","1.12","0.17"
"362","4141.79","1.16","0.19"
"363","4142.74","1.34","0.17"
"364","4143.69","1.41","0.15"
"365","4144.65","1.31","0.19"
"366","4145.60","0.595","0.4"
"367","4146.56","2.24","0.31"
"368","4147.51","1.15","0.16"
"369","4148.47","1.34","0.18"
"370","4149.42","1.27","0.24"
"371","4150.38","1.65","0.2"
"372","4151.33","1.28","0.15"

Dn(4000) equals 1.1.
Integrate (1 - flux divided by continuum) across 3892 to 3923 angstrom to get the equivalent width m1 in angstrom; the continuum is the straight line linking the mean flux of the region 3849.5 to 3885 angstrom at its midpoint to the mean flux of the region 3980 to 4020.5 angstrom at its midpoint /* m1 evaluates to 1.55 angstrom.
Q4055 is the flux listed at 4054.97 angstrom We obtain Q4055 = 1.26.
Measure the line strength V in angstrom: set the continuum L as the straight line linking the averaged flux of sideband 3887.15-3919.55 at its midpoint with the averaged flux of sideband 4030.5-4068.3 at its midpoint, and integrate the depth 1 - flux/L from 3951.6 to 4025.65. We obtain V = 3.8 angstrom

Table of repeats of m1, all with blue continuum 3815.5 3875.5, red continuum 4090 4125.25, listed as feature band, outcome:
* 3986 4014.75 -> -0.98 angstrom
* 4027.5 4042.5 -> -1.45 angstrom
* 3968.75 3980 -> 0.59 angstrom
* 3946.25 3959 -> 0.32 angstrom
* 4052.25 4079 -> -1.63 angstrom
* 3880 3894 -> 0.85 angstrom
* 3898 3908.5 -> -0.21 angstrom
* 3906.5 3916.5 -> -0.25 angstrom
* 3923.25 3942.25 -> 0.55 angstrom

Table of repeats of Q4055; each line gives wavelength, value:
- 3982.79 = 1.53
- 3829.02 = 0.614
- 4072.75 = 1.31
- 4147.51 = 1.15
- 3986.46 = 1.27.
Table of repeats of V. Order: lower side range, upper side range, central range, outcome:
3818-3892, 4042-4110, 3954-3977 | 2.1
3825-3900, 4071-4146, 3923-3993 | 1.9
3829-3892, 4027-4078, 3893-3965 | 4.0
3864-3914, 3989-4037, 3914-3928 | 0.2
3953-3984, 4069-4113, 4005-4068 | -3.4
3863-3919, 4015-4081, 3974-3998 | 1.2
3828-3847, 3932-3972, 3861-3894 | -3.4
